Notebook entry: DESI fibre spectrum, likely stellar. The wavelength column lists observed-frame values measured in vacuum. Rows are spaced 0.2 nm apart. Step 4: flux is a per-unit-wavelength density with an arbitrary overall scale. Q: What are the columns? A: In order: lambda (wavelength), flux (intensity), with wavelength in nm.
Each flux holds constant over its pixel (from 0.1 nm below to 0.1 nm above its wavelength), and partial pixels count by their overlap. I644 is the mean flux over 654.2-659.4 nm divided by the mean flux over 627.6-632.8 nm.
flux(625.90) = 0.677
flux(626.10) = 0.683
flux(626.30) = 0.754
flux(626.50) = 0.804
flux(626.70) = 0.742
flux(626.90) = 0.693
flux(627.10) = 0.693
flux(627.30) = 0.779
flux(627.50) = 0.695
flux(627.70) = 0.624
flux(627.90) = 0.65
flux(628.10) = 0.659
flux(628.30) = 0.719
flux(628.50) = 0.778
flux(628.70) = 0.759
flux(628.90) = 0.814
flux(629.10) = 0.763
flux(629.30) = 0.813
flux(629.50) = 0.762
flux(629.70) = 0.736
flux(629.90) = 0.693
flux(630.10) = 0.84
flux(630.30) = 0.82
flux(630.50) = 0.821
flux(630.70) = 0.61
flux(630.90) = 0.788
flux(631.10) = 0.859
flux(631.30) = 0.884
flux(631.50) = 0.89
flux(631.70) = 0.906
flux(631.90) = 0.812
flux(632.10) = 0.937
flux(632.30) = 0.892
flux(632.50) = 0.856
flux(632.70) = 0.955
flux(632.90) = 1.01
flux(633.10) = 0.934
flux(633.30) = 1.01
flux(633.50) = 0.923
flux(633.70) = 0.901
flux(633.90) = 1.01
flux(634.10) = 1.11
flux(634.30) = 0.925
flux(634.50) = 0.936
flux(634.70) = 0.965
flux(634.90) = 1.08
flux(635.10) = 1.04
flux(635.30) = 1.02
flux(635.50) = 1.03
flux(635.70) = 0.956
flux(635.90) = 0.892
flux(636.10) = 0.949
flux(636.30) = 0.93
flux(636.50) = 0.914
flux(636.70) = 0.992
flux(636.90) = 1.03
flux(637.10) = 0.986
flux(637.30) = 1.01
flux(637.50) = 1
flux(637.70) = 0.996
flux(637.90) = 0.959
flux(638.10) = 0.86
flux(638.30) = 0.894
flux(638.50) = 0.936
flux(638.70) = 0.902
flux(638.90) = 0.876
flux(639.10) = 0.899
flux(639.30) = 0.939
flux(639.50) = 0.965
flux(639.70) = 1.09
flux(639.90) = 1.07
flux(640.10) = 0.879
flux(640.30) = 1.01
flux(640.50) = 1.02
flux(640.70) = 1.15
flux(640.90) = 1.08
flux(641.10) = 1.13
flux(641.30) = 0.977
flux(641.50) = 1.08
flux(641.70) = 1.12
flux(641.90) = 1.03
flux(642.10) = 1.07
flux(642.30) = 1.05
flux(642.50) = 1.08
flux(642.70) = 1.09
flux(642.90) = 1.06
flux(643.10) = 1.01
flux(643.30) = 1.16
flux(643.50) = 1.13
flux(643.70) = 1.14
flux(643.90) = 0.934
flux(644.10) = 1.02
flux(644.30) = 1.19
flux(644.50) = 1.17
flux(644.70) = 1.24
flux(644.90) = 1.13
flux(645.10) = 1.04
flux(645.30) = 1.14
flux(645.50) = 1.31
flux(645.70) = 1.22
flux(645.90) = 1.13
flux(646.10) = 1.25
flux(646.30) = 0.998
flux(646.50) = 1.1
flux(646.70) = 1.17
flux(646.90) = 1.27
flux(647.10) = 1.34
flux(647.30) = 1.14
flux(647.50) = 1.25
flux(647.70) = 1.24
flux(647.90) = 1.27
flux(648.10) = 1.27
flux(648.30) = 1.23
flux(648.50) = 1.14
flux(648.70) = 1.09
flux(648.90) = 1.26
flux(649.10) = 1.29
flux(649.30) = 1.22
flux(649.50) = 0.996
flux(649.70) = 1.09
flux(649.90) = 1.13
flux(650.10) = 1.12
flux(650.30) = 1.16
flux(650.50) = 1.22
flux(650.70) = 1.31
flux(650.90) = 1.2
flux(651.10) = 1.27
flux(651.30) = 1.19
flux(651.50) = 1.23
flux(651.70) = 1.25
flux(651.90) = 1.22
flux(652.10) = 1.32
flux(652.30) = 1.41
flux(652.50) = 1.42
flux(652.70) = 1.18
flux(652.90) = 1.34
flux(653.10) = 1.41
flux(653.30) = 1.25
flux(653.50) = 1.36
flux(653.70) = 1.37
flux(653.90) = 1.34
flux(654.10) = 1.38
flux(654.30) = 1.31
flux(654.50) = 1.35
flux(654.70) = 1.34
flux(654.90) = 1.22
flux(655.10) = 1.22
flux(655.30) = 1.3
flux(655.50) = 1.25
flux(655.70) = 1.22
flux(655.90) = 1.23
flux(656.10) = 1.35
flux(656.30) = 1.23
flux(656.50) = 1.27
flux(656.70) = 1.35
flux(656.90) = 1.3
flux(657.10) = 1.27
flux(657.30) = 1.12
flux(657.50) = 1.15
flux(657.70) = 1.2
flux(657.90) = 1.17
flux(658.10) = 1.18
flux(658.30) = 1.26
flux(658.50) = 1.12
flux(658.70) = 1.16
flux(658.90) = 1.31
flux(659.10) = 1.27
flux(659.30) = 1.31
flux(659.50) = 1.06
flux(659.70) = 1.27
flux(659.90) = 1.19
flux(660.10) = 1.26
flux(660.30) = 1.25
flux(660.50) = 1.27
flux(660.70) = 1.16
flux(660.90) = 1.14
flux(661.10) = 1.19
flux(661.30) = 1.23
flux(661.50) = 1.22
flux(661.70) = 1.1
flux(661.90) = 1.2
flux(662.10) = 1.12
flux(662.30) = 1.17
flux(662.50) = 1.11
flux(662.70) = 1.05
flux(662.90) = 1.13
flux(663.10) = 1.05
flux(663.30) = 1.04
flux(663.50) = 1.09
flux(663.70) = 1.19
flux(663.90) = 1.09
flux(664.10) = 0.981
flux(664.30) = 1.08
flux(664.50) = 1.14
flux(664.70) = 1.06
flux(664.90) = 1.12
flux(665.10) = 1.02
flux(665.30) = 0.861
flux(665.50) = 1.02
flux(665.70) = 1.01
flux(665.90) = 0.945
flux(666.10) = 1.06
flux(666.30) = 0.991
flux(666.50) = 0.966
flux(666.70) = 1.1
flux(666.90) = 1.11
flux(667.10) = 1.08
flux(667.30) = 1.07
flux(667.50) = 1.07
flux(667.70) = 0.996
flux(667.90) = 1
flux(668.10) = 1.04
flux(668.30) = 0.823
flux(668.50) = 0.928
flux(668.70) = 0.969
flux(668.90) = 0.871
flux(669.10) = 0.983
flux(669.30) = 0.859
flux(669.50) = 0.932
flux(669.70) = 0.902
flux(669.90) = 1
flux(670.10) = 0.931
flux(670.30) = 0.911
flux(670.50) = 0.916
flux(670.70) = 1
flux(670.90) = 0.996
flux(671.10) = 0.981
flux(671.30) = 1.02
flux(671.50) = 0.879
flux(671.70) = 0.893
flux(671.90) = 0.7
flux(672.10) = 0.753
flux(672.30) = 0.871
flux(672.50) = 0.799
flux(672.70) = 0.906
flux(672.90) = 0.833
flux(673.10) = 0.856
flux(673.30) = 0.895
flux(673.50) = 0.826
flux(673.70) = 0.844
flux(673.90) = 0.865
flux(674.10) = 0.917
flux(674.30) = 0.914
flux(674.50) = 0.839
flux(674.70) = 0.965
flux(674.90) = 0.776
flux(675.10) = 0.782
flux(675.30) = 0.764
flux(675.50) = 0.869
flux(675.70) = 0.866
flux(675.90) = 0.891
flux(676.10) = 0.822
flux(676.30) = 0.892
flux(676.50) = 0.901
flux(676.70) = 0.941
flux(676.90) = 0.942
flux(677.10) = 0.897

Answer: 1.6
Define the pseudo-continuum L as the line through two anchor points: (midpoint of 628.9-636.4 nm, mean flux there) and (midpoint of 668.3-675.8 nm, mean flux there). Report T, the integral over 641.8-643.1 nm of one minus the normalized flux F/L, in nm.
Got -0.239 nm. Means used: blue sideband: 0.898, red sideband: 0.886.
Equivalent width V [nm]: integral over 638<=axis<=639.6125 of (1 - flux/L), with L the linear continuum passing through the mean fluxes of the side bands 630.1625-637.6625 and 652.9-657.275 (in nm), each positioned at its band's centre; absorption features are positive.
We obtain 0.17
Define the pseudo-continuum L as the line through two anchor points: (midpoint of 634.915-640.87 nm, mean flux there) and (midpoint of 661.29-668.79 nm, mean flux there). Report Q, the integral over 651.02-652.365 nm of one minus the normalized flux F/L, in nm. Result -0.33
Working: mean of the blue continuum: 0.975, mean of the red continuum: 1.06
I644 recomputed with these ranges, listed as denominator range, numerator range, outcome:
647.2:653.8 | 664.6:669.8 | 0.80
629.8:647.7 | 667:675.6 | 0.90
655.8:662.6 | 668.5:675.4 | 0.73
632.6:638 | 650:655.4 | 1.31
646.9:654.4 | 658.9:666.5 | 0.90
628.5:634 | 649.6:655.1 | 1.50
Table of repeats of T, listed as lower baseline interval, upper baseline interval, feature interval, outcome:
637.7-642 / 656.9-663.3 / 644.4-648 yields -0.47 nm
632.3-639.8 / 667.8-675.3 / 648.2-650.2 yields -0.47 nm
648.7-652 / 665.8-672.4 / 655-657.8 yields -0.33 nm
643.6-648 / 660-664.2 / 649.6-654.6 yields -0.49 nm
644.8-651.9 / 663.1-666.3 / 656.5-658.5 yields -0.20 nm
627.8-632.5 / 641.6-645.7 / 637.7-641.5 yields 0.12 nm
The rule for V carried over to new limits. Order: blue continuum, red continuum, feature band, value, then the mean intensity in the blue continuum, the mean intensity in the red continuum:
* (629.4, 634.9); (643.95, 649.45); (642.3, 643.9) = 0.04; 0.885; 1.19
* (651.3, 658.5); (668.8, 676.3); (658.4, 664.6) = -0.17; 1.28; 0.882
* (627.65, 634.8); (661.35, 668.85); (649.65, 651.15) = -0.35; 0.845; 1.05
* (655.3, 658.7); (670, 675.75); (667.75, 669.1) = 0.04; 1.23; 0.875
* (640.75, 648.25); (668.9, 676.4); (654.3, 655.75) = -0.33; 1.14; 0.882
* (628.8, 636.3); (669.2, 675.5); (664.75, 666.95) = -0.33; 0.896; 0.881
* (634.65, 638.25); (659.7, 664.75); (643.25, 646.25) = -0.33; 0.977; 1.14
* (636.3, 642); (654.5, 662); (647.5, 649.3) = -0.19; 0.992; 1.23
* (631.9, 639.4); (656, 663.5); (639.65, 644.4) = -0.21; 0.956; 1.19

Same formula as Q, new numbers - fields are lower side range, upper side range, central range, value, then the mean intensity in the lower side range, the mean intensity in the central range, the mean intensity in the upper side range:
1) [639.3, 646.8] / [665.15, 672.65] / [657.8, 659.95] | -0.43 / 1.09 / 1.21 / 0.952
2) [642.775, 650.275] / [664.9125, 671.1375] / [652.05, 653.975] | -0.41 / 1.16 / 1.34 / 0.981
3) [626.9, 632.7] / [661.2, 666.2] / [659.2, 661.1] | -0.29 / 0.782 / 1.21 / 1.08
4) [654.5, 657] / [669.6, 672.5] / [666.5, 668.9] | -0.05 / 1.28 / 1.01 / 0.907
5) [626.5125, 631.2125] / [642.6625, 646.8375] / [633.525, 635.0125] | -0.19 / 0.745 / 0.987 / 1.13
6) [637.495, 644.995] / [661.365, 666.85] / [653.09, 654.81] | -0.47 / 1.04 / 1.34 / 1.07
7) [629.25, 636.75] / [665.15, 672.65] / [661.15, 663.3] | -0.44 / 0.905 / 1.13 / 0.952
